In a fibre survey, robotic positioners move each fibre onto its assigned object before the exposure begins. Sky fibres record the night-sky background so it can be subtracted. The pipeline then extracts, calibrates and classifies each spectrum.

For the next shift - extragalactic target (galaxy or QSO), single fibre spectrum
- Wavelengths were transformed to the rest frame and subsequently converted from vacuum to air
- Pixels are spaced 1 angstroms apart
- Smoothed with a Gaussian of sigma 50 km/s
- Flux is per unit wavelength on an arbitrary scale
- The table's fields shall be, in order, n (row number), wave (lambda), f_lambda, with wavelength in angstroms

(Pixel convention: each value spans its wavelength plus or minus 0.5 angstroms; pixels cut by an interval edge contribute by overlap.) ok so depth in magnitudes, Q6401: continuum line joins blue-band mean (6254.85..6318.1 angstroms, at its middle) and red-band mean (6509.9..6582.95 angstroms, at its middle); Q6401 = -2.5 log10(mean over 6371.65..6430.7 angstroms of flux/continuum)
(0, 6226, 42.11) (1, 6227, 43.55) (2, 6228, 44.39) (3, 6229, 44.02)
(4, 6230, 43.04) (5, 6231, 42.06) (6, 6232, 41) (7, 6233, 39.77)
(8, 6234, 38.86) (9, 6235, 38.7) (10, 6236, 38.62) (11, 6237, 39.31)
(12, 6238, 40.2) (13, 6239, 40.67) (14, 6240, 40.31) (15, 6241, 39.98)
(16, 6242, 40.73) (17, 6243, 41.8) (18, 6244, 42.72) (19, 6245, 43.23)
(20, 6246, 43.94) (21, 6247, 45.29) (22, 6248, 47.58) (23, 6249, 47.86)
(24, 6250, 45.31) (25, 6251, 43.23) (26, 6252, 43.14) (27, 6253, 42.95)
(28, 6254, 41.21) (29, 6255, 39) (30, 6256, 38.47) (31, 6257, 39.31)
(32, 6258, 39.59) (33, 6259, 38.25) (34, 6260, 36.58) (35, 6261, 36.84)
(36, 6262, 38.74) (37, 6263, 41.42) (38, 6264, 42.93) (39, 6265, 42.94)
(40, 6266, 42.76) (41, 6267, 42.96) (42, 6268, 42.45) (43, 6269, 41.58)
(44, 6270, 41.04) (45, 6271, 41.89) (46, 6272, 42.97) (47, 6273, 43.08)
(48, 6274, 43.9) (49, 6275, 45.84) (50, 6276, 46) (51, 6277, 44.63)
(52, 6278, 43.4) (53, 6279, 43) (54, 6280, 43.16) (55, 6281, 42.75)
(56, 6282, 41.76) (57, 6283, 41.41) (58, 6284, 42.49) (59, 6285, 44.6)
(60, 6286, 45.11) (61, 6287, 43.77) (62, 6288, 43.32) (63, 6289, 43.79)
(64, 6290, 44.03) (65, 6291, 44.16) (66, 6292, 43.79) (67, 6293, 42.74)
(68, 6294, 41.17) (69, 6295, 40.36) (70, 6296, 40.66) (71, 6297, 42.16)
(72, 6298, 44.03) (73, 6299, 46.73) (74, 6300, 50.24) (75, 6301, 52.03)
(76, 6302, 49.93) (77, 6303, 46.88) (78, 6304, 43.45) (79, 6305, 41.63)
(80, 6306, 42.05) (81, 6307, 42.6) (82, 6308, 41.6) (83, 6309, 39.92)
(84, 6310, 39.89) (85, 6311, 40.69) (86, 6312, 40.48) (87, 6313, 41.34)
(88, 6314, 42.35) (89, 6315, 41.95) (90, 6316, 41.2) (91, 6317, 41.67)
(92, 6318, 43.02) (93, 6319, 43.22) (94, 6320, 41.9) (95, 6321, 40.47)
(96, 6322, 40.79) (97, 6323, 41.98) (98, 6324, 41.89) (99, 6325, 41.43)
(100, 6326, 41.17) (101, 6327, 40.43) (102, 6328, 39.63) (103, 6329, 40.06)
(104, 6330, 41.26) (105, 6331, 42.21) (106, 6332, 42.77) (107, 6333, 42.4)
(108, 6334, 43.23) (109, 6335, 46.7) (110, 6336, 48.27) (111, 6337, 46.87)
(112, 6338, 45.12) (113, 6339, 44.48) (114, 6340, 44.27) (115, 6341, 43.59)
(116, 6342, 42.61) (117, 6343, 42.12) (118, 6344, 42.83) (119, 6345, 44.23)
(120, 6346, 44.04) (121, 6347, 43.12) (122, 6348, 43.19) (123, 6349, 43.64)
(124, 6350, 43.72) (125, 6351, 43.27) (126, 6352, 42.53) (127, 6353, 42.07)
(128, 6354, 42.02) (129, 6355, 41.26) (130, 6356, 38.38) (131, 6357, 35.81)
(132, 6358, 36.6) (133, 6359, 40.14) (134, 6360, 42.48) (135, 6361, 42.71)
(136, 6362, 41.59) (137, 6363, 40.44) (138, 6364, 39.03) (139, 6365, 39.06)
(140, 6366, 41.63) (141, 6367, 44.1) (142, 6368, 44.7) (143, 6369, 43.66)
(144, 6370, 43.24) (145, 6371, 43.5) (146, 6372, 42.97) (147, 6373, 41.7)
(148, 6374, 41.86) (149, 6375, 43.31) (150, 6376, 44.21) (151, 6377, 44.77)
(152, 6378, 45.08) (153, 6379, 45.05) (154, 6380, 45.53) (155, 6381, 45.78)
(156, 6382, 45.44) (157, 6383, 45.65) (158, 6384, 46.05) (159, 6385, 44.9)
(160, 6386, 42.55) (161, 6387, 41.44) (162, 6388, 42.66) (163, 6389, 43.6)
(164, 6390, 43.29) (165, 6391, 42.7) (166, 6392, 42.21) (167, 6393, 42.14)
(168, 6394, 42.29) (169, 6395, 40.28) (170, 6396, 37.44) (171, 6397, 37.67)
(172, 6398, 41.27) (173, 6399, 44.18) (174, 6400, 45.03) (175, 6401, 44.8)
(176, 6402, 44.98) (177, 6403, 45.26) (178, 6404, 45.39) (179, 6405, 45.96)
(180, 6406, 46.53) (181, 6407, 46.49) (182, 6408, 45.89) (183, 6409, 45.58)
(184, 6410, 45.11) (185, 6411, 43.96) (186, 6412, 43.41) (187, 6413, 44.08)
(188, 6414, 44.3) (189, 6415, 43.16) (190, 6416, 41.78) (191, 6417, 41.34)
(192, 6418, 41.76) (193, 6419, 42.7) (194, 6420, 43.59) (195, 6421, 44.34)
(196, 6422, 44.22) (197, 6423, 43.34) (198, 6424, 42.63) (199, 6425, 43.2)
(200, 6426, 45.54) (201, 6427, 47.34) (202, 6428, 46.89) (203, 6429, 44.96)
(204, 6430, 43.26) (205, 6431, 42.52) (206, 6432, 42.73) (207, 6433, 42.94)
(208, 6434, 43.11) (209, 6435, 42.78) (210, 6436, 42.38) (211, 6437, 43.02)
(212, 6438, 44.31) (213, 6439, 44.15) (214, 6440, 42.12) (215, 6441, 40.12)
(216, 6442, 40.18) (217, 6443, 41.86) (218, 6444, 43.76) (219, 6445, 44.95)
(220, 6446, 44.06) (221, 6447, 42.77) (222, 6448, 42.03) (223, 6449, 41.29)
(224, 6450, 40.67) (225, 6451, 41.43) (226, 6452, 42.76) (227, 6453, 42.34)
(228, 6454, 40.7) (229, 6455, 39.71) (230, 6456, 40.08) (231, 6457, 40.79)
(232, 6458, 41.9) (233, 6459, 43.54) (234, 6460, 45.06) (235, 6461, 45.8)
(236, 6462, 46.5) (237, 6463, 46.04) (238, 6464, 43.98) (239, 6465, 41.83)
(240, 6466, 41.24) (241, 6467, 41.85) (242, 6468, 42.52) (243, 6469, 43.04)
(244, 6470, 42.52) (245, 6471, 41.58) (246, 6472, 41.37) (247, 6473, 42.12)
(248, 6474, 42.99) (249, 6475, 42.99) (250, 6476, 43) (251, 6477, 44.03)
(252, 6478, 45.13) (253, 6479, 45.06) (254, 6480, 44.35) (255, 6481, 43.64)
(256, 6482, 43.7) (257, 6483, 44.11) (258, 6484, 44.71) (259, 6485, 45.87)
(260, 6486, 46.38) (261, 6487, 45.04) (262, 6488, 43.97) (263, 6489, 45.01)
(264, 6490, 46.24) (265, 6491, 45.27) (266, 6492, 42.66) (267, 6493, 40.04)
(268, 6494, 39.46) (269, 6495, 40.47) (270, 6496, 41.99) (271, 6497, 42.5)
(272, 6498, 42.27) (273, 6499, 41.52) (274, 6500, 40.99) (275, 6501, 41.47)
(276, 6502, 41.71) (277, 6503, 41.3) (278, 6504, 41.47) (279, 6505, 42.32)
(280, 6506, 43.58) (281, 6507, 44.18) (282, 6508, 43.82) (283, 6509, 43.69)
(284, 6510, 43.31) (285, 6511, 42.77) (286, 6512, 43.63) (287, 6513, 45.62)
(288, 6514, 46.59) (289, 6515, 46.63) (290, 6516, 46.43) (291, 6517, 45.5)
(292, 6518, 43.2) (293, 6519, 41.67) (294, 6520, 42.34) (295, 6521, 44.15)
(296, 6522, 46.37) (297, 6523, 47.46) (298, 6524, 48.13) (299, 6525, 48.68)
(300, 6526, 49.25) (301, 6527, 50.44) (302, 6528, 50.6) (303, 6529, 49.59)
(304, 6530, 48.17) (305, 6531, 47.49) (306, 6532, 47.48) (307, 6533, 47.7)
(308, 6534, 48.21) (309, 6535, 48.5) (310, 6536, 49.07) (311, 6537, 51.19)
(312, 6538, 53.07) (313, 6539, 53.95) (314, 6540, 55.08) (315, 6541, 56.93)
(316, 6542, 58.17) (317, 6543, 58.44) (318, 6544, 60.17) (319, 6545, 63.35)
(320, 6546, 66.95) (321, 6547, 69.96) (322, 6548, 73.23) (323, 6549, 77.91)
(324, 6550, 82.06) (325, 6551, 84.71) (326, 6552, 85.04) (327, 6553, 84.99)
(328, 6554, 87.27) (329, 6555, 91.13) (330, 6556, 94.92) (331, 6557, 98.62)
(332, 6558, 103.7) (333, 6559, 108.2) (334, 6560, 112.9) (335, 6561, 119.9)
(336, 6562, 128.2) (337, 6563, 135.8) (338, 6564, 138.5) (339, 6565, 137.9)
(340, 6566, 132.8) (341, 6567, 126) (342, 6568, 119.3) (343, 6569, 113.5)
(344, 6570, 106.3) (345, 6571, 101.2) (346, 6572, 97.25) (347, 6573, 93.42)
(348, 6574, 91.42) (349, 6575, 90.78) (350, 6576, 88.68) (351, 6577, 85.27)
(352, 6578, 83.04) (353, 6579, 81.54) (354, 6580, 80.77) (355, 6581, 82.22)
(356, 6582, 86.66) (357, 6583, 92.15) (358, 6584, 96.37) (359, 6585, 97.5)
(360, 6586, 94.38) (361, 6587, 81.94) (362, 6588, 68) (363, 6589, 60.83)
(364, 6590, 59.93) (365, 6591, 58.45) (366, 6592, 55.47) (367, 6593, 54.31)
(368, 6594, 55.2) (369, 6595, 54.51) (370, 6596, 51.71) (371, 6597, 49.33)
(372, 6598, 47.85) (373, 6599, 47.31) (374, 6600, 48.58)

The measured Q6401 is 0.278 mag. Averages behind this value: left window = 42.6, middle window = 43.8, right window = 74.4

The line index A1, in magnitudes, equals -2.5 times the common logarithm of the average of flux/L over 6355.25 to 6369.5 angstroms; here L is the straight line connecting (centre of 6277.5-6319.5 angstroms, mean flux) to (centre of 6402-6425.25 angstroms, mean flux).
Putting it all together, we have 0.08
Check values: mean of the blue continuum 43.2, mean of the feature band 40.7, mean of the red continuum 44.1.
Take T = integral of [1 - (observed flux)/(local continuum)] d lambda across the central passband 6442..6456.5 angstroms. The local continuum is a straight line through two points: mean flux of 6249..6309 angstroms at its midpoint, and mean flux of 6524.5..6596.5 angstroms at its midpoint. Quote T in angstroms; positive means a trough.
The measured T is 5.1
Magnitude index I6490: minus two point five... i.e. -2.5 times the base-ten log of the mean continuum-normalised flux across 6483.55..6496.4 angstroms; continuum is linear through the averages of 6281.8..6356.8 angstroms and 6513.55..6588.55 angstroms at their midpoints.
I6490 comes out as 0.48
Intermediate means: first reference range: 42.9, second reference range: 76.9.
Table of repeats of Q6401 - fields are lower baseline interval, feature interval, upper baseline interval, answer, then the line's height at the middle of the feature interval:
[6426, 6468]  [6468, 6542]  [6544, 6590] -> 0.430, 68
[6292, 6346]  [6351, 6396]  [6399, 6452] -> 0.022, 43.3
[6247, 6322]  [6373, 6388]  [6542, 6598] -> 0.290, 57.8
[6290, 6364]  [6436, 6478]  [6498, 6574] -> 0.342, 58.5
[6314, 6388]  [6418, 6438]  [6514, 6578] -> 0.262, 55.7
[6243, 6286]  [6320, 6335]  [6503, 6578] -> 0.177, 49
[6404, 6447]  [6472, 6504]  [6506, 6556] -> 0.173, 50.7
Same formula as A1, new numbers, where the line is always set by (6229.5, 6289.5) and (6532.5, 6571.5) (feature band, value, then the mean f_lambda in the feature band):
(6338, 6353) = 0.26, 43.4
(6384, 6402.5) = 0.42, 42.5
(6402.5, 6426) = 0.43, 44.1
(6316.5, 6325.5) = 0.23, 41.8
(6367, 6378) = 0.34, 43.5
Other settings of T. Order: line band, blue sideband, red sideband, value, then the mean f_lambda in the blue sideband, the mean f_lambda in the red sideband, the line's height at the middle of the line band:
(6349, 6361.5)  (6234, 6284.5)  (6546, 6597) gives 3.5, 41.9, 90.5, 56.9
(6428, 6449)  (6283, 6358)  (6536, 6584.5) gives 7.3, 42.9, 90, 66.1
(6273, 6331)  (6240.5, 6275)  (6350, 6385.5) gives -0.9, 42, 42.6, 42.2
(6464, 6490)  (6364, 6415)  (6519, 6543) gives 2.1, 43.6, 49.7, 47.4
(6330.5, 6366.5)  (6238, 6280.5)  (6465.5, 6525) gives 0.2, 42.2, 43.6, 42.7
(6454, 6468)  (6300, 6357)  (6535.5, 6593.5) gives 5.1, 42.8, 86.6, 67.4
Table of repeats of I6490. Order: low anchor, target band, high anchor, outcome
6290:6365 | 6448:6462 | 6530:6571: 0.49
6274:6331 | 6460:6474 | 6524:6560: 0.34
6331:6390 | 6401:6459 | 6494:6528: 0.01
